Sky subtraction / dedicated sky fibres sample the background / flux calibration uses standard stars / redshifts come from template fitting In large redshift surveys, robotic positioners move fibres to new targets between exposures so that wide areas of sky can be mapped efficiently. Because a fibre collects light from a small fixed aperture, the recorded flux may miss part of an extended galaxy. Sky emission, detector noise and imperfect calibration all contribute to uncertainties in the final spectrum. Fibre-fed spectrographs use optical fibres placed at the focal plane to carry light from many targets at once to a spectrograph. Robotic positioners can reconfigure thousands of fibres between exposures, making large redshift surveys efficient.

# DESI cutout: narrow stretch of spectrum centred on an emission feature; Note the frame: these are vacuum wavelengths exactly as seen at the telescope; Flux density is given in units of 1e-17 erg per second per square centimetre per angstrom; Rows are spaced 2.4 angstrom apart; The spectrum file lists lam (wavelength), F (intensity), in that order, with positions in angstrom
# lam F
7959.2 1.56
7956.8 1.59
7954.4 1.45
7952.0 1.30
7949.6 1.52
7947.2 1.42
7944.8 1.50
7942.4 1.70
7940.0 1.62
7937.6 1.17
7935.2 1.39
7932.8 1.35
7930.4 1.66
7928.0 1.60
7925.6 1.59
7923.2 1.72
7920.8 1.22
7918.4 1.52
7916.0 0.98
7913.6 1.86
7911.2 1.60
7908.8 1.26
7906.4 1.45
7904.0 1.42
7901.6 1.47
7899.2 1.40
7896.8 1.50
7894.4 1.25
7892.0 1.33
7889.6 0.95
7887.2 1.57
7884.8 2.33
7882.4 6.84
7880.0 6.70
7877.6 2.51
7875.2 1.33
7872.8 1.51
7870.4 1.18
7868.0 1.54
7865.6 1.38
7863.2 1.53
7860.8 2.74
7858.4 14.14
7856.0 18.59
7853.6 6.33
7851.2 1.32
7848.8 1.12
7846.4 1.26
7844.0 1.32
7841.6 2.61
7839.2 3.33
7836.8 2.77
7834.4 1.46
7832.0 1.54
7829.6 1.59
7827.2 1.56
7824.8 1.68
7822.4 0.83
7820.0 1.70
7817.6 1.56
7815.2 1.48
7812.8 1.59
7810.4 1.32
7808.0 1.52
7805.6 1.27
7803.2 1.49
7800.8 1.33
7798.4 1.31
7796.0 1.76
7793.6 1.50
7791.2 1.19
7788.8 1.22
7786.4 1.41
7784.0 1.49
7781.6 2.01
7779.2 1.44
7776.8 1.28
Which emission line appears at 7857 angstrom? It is H-alpha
